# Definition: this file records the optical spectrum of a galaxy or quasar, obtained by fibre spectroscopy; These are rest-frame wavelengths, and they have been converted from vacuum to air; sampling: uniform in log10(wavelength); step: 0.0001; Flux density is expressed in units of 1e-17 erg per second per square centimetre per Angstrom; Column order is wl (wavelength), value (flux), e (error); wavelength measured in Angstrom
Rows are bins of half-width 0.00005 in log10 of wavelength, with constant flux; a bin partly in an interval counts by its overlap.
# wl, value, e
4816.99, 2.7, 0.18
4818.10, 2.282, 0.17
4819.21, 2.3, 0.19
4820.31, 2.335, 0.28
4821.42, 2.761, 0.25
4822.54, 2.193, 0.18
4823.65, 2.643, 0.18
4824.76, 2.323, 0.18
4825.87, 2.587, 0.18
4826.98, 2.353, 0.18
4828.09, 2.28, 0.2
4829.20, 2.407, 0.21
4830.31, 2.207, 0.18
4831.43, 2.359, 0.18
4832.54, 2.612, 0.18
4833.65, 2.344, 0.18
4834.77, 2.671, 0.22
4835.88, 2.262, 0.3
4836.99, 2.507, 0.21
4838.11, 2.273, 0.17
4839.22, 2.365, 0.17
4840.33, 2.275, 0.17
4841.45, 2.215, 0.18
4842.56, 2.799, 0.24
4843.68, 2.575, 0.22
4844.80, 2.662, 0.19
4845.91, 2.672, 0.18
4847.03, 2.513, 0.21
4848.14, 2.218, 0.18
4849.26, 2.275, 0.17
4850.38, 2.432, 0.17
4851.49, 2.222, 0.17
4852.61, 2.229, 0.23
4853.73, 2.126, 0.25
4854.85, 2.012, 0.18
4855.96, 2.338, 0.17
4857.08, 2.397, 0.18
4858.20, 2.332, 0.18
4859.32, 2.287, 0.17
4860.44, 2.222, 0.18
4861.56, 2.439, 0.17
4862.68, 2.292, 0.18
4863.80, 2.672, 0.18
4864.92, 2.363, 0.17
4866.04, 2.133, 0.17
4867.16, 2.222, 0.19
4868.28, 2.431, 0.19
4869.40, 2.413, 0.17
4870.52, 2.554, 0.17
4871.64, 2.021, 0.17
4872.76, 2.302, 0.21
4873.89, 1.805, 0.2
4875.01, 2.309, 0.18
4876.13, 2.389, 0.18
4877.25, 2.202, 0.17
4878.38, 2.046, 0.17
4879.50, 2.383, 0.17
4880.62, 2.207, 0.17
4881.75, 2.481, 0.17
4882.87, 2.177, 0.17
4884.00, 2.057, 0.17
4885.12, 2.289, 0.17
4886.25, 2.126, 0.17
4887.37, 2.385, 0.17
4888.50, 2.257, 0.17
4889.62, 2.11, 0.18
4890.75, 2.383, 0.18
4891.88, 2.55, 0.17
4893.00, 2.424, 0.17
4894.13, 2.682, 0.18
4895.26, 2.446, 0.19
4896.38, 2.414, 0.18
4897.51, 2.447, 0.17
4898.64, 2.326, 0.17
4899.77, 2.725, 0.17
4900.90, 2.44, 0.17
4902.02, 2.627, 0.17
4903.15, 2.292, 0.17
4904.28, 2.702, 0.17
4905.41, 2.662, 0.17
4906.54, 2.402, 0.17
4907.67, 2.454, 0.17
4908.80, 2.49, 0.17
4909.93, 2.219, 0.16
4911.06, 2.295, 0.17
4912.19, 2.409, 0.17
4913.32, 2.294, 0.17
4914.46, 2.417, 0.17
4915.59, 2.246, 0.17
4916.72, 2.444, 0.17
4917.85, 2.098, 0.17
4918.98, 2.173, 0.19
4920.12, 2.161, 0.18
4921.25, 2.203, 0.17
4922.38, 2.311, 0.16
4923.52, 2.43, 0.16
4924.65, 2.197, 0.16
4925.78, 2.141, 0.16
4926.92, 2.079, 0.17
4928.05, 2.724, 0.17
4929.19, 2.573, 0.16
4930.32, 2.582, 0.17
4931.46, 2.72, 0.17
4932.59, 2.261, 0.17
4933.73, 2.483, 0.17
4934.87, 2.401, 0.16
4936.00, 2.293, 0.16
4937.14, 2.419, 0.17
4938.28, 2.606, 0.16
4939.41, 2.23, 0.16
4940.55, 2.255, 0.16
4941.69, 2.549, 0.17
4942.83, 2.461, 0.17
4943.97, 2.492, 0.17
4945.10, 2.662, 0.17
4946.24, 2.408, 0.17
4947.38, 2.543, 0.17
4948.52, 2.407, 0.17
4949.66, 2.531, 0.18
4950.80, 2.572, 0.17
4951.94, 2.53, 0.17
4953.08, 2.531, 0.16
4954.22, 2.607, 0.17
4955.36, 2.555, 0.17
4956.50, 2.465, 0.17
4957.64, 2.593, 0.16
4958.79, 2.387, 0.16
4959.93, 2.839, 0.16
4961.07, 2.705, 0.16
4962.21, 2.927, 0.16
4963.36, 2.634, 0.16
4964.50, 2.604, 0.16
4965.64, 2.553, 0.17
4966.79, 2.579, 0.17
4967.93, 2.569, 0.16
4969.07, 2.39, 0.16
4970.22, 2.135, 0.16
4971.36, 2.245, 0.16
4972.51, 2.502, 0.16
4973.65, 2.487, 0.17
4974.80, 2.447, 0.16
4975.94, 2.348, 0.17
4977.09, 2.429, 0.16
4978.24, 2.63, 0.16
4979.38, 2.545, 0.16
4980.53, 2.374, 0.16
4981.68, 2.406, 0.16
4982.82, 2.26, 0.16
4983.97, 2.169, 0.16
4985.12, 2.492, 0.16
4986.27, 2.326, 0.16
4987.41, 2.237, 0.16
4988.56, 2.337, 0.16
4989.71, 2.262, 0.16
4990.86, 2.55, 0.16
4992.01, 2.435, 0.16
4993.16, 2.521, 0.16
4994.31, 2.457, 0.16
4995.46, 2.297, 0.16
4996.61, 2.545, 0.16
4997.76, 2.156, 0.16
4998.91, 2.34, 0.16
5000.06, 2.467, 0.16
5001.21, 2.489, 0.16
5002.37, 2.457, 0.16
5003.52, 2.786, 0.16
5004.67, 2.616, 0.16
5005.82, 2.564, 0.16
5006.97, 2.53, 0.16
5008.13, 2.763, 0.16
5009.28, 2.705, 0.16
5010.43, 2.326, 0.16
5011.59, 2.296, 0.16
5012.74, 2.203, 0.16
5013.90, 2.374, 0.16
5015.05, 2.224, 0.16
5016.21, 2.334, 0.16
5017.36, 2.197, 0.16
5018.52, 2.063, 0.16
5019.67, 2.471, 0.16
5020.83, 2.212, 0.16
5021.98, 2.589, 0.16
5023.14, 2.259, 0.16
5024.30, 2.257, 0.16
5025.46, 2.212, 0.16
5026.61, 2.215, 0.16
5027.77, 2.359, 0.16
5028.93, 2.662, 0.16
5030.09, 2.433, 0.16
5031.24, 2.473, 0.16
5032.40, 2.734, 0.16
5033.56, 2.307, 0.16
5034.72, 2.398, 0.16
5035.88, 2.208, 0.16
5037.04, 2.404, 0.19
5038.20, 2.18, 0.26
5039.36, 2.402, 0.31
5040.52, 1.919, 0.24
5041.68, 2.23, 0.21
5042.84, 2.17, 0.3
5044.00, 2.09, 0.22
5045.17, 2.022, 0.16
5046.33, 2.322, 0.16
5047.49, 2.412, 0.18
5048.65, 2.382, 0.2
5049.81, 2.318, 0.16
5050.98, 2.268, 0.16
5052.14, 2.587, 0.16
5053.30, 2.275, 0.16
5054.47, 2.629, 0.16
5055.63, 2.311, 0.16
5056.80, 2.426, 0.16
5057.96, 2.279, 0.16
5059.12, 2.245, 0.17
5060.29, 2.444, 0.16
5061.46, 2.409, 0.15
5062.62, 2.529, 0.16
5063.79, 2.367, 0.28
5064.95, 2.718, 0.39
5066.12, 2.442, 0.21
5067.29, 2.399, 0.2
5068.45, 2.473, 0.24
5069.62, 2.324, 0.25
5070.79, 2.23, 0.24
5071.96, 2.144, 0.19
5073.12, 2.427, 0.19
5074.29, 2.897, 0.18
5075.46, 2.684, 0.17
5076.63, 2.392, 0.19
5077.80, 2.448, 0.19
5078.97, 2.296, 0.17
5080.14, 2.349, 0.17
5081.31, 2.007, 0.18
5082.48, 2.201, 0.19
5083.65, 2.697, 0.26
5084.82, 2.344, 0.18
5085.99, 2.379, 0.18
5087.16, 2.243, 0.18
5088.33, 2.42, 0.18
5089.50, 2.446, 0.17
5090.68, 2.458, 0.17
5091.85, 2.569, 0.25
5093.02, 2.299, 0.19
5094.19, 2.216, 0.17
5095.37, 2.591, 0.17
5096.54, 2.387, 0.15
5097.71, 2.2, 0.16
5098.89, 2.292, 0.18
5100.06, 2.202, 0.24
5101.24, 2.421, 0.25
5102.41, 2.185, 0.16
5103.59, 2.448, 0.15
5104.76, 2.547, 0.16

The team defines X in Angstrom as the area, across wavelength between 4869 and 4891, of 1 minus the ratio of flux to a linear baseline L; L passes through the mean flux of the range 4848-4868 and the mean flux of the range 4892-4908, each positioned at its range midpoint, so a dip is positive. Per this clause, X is 1.5 Angstrom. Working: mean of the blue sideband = 2.29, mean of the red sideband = 2.51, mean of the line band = 2.24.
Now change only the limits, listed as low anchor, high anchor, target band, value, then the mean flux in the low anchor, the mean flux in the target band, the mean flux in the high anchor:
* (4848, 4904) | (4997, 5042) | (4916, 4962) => -1.89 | 2.32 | 2.44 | 2.38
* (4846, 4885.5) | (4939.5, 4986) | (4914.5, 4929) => 0.74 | 2.28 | 2.28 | 2.49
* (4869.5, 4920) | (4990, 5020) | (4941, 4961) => -1.28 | 2.34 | 2.54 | 2.43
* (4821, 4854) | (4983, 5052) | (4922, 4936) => -0.10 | 2.41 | 2.41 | 2.36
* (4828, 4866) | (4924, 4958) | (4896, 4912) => -0.23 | 2.38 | 2.46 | 2.46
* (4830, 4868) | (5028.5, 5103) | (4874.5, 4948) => -0.33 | 2.37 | 2.38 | 2.37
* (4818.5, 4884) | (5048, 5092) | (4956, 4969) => -1.30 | 2.35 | 2.62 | 2.41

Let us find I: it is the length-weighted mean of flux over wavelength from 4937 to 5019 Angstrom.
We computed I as 2.46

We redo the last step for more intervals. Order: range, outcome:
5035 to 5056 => 2.29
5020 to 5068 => 2.35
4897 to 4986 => 2.45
